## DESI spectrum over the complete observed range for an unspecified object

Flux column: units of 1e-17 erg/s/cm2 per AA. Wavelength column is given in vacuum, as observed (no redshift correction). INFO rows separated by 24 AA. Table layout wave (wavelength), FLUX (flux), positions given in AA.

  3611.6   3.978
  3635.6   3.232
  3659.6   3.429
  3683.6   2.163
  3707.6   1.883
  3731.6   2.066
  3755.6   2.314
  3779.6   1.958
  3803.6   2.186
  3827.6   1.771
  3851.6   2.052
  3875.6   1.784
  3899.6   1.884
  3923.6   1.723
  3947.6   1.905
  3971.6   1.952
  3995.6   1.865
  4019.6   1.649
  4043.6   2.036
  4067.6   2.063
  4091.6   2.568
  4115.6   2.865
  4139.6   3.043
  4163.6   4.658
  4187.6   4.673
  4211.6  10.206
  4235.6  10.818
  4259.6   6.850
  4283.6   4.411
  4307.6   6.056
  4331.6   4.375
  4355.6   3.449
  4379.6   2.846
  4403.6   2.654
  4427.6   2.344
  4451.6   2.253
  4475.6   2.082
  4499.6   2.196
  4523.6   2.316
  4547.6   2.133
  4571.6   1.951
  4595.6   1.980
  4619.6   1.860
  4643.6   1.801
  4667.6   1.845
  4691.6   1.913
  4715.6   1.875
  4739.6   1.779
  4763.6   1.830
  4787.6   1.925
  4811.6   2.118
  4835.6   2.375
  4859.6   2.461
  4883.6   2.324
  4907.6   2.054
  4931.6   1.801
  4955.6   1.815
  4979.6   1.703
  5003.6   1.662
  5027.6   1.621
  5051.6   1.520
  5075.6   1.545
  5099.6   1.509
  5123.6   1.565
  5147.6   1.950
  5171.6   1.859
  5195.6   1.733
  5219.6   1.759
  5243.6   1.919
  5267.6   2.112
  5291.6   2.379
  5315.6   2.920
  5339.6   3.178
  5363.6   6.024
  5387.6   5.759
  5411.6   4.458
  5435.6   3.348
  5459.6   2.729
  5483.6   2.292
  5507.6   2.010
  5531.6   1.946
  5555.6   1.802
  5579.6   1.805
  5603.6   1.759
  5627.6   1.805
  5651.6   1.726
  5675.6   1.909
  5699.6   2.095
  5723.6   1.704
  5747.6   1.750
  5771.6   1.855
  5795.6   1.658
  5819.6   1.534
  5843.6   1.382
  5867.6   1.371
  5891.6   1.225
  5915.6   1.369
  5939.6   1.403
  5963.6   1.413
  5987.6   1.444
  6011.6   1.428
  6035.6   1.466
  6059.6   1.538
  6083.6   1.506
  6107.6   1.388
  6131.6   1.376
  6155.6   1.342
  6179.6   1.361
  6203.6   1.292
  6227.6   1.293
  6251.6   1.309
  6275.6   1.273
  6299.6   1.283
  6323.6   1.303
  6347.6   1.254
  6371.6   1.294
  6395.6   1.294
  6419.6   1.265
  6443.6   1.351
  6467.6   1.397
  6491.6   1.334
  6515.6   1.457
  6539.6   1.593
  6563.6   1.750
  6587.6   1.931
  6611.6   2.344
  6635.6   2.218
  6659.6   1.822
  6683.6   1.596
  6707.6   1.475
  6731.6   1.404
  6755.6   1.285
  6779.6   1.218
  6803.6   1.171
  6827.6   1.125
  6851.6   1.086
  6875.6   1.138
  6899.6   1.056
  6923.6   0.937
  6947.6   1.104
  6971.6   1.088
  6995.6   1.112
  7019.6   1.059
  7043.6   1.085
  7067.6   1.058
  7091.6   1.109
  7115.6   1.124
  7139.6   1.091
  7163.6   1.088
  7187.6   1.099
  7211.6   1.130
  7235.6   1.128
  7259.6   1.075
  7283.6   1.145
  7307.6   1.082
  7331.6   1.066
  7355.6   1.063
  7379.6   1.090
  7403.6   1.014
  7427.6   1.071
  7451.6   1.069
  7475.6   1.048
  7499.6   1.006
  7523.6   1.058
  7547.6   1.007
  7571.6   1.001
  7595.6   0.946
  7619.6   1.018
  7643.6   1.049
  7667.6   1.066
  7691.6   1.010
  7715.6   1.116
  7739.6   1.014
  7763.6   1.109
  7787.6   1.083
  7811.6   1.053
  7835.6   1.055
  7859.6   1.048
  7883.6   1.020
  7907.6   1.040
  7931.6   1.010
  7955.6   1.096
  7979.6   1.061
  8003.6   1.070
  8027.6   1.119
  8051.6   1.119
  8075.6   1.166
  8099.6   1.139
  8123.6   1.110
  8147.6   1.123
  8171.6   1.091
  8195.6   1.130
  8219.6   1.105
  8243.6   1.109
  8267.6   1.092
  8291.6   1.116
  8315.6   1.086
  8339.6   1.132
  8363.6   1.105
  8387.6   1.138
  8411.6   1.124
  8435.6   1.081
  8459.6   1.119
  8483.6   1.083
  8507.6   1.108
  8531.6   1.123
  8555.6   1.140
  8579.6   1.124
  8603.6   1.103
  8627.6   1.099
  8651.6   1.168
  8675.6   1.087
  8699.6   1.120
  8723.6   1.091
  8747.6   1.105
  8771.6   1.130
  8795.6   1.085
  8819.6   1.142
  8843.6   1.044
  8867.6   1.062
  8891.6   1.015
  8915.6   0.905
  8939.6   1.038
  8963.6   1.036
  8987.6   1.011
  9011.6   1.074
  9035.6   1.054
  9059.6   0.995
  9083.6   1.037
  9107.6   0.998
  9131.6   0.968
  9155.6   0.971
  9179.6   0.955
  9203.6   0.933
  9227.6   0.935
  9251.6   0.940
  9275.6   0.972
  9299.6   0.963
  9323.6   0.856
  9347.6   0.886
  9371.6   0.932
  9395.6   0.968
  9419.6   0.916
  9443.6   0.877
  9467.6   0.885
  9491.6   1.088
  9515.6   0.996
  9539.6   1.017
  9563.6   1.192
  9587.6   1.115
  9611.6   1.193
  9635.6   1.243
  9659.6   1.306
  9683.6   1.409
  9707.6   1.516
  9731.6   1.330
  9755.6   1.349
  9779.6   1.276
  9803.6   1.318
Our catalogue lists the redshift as 2.48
